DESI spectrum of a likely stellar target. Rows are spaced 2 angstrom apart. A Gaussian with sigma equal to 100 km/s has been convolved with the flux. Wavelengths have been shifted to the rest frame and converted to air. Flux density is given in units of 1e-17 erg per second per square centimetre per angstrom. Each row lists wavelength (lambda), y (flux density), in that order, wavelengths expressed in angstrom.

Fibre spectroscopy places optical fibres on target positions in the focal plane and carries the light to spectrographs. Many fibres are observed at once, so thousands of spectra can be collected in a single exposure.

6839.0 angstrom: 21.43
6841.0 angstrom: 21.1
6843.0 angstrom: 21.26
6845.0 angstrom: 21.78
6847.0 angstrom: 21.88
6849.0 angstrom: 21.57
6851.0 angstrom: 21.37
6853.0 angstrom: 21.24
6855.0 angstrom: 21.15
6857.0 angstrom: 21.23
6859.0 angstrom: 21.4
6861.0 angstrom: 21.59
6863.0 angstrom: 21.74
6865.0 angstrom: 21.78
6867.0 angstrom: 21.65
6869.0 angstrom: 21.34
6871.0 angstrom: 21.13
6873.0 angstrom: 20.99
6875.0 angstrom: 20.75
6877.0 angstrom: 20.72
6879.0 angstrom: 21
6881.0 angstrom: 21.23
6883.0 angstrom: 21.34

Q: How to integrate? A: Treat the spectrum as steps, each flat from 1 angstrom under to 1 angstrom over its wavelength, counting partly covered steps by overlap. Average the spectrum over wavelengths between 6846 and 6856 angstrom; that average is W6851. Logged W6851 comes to 21.4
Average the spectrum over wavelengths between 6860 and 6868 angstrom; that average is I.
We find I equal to 21.7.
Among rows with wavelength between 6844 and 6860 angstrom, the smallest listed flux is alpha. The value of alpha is 21.15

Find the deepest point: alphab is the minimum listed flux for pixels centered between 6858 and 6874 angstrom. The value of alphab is 20.99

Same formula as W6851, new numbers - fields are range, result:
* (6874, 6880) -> 20.8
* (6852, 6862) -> 21.3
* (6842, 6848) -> 21.6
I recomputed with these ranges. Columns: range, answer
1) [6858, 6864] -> 21.6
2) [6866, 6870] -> 21.5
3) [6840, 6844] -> 21.2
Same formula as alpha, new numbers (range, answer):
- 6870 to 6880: 20.72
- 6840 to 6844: 21.1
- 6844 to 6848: 21.78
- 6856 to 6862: 21.23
